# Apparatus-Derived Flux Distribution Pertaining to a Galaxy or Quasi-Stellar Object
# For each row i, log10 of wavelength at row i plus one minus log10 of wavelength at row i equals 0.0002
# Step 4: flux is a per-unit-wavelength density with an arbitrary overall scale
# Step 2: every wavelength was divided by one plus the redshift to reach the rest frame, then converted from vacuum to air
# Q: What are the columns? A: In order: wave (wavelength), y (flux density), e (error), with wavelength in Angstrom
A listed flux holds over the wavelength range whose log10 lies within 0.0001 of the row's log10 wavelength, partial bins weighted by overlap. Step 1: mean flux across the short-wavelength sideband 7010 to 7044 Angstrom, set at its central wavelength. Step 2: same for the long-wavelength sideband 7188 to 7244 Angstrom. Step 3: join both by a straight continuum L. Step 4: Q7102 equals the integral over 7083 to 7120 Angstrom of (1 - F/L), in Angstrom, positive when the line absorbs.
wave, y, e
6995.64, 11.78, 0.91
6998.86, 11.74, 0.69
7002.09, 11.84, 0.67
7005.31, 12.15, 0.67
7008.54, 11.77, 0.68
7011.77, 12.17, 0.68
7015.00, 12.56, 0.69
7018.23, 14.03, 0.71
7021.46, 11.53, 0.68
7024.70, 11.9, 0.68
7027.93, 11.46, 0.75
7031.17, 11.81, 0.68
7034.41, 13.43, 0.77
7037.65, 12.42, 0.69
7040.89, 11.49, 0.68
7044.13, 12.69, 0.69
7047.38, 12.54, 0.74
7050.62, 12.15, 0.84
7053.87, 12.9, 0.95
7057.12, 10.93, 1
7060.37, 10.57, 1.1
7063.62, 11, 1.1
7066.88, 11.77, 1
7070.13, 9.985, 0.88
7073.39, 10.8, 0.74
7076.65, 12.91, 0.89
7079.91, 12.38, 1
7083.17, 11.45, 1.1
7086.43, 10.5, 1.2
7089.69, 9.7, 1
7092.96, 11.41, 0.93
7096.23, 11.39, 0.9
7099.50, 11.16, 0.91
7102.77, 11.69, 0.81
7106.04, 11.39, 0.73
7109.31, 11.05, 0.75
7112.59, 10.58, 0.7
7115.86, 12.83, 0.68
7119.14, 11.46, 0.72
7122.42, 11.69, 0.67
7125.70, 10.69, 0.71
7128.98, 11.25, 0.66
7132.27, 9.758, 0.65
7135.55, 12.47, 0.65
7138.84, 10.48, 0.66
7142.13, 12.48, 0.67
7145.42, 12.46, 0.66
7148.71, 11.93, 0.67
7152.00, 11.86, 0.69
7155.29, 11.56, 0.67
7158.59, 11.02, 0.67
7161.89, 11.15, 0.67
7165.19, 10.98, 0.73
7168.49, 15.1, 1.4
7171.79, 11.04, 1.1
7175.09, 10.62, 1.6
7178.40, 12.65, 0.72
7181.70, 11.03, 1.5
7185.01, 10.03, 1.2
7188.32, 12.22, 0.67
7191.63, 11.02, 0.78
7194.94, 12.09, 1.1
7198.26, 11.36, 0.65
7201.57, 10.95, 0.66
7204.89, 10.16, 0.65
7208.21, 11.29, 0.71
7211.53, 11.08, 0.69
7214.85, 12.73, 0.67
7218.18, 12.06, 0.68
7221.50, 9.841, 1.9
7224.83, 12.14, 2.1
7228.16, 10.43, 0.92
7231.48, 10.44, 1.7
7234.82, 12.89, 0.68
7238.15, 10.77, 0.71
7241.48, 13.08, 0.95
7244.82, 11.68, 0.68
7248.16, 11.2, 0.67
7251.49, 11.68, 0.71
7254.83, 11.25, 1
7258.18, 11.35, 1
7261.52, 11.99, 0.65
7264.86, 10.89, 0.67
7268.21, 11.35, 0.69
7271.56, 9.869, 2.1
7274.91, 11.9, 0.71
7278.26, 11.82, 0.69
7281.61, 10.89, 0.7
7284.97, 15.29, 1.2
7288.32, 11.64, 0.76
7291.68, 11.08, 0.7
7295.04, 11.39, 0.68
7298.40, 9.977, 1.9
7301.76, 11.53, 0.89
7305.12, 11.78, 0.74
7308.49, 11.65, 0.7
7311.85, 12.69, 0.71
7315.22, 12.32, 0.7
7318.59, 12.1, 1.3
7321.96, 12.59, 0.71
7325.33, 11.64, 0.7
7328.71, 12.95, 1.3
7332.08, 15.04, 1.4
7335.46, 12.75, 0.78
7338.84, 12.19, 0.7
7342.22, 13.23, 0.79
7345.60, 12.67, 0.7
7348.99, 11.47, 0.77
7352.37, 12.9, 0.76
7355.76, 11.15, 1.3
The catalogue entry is 2.32 Angstrom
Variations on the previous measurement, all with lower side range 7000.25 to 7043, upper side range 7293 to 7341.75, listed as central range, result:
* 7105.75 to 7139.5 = 2.6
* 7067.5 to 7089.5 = 1.7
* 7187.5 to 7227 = 2.7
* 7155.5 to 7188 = 1.8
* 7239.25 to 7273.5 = 2.2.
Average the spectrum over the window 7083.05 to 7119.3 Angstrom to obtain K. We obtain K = 11.2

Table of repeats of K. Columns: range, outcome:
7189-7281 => 11.4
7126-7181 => 11.6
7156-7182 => 11.7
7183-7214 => 11.2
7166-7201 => 11.7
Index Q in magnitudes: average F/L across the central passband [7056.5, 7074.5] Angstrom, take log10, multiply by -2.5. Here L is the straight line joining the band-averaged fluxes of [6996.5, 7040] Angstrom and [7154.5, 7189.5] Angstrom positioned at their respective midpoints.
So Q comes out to 0.111 mag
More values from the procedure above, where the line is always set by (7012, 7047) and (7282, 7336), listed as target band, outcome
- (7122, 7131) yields 0.113 mag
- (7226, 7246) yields 0.064 mag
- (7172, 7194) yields 0.092 mag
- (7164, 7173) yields -0.020 mag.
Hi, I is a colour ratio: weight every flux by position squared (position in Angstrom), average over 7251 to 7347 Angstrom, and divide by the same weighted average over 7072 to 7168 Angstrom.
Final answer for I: 1.1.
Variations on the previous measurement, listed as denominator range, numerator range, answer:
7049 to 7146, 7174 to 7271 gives 1.04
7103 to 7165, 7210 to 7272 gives 1.03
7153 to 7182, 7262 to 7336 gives 1.06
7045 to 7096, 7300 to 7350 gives 1.17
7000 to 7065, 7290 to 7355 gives 1.10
